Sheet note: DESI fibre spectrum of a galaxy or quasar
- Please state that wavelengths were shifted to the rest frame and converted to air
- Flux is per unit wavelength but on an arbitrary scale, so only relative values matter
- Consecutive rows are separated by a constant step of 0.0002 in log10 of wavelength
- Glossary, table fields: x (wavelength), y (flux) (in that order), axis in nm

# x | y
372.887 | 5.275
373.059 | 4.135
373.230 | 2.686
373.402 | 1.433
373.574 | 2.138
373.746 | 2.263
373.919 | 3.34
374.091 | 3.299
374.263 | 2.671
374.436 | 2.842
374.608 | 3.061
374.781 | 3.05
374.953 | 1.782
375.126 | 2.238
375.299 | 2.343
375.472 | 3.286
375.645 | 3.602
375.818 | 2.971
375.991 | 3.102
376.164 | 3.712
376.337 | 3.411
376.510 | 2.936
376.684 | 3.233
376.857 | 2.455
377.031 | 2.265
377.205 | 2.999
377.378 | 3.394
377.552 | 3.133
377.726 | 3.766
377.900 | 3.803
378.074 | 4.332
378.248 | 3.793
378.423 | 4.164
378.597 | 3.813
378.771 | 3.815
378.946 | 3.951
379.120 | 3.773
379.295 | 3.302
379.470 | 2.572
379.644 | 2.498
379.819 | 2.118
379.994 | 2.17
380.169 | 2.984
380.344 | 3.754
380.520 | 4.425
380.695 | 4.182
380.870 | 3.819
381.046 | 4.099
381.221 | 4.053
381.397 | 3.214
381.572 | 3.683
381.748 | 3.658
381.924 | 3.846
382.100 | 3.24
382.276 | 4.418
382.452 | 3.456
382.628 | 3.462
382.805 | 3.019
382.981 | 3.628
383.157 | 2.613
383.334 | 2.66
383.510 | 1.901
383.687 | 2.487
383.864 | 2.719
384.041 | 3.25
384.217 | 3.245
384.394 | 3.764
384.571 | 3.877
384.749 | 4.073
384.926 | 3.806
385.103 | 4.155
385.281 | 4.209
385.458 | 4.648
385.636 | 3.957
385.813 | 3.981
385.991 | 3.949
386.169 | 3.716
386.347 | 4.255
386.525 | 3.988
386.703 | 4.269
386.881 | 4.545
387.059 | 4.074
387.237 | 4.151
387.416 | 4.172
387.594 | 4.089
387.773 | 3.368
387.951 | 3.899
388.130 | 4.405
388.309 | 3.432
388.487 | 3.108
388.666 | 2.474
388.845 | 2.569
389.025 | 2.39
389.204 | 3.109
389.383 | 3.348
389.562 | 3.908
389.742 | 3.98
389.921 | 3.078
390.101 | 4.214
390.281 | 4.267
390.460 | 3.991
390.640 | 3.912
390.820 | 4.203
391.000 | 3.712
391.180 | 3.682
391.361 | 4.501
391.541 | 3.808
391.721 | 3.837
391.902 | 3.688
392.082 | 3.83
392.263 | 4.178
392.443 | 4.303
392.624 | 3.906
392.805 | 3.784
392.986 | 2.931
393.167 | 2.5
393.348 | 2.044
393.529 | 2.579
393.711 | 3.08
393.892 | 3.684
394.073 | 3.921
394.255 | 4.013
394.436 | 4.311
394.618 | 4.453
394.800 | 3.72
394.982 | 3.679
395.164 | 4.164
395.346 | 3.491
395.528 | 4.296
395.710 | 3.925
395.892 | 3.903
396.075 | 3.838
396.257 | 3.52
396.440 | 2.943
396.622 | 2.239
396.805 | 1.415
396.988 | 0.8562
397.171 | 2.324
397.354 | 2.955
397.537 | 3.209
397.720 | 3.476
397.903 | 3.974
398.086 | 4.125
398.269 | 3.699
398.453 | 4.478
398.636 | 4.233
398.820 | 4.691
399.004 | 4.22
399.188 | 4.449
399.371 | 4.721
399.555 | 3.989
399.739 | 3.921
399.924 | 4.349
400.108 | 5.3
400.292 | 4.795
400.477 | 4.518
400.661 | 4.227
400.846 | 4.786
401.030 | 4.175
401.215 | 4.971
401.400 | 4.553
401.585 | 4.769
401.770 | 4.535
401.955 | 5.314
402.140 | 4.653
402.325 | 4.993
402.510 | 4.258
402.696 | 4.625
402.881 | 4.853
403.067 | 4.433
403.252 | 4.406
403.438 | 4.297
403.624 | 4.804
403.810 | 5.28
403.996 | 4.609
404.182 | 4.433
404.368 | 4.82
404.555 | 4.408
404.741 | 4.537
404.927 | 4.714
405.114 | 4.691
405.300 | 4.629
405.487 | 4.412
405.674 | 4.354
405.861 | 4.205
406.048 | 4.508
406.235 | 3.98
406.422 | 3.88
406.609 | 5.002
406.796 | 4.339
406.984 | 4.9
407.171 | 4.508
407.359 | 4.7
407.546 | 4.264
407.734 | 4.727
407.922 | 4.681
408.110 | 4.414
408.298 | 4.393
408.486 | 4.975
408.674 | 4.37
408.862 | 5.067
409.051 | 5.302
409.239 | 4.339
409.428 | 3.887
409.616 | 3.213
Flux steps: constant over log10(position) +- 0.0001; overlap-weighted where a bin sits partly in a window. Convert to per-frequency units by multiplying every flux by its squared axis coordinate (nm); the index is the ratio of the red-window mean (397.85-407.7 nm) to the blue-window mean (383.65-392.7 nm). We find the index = 1.3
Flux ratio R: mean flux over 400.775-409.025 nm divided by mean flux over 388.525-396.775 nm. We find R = 1.3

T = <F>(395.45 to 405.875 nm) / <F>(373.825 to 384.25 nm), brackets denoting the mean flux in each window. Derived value 1.29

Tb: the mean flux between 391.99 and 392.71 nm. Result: 4.06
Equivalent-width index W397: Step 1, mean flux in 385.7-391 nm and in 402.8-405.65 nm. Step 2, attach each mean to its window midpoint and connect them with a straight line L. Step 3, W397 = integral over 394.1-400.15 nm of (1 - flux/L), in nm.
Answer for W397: 0.74 nm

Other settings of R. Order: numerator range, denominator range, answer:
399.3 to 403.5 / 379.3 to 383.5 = 1.37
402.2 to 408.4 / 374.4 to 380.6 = 1.42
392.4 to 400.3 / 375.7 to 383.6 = 1.08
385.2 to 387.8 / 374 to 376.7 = 1.39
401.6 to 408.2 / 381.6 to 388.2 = 1.24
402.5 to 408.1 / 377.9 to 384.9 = 1.32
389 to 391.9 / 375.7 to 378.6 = 1.12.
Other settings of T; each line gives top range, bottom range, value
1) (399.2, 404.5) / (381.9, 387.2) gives 1.27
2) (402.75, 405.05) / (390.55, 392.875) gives 1.17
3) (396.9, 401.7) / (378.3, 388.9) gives 1.14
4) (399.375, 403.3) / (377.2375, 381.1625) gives 1.30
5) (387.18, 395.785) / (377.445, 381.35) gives 1.03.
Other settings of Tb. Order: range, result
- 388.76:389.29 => 2.68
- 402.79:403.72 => 4.56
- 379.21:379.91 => 2.62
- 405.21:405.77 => 4.46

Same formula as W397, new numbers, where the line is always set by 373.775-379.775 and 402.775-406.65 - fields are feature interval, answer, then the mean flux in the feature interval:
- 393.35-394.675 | 0.141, 3.59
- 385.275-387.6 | -0.316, 4.14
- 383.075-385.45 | 0.141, 3.34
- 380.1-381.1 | -0.154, 3.88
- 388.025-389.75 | 0.239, 3.24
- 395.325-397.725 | 0.658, 3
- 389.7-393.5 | 0.179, 3.71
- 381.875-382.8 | -0.045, 3.62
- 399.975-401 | -0.083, 4.68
